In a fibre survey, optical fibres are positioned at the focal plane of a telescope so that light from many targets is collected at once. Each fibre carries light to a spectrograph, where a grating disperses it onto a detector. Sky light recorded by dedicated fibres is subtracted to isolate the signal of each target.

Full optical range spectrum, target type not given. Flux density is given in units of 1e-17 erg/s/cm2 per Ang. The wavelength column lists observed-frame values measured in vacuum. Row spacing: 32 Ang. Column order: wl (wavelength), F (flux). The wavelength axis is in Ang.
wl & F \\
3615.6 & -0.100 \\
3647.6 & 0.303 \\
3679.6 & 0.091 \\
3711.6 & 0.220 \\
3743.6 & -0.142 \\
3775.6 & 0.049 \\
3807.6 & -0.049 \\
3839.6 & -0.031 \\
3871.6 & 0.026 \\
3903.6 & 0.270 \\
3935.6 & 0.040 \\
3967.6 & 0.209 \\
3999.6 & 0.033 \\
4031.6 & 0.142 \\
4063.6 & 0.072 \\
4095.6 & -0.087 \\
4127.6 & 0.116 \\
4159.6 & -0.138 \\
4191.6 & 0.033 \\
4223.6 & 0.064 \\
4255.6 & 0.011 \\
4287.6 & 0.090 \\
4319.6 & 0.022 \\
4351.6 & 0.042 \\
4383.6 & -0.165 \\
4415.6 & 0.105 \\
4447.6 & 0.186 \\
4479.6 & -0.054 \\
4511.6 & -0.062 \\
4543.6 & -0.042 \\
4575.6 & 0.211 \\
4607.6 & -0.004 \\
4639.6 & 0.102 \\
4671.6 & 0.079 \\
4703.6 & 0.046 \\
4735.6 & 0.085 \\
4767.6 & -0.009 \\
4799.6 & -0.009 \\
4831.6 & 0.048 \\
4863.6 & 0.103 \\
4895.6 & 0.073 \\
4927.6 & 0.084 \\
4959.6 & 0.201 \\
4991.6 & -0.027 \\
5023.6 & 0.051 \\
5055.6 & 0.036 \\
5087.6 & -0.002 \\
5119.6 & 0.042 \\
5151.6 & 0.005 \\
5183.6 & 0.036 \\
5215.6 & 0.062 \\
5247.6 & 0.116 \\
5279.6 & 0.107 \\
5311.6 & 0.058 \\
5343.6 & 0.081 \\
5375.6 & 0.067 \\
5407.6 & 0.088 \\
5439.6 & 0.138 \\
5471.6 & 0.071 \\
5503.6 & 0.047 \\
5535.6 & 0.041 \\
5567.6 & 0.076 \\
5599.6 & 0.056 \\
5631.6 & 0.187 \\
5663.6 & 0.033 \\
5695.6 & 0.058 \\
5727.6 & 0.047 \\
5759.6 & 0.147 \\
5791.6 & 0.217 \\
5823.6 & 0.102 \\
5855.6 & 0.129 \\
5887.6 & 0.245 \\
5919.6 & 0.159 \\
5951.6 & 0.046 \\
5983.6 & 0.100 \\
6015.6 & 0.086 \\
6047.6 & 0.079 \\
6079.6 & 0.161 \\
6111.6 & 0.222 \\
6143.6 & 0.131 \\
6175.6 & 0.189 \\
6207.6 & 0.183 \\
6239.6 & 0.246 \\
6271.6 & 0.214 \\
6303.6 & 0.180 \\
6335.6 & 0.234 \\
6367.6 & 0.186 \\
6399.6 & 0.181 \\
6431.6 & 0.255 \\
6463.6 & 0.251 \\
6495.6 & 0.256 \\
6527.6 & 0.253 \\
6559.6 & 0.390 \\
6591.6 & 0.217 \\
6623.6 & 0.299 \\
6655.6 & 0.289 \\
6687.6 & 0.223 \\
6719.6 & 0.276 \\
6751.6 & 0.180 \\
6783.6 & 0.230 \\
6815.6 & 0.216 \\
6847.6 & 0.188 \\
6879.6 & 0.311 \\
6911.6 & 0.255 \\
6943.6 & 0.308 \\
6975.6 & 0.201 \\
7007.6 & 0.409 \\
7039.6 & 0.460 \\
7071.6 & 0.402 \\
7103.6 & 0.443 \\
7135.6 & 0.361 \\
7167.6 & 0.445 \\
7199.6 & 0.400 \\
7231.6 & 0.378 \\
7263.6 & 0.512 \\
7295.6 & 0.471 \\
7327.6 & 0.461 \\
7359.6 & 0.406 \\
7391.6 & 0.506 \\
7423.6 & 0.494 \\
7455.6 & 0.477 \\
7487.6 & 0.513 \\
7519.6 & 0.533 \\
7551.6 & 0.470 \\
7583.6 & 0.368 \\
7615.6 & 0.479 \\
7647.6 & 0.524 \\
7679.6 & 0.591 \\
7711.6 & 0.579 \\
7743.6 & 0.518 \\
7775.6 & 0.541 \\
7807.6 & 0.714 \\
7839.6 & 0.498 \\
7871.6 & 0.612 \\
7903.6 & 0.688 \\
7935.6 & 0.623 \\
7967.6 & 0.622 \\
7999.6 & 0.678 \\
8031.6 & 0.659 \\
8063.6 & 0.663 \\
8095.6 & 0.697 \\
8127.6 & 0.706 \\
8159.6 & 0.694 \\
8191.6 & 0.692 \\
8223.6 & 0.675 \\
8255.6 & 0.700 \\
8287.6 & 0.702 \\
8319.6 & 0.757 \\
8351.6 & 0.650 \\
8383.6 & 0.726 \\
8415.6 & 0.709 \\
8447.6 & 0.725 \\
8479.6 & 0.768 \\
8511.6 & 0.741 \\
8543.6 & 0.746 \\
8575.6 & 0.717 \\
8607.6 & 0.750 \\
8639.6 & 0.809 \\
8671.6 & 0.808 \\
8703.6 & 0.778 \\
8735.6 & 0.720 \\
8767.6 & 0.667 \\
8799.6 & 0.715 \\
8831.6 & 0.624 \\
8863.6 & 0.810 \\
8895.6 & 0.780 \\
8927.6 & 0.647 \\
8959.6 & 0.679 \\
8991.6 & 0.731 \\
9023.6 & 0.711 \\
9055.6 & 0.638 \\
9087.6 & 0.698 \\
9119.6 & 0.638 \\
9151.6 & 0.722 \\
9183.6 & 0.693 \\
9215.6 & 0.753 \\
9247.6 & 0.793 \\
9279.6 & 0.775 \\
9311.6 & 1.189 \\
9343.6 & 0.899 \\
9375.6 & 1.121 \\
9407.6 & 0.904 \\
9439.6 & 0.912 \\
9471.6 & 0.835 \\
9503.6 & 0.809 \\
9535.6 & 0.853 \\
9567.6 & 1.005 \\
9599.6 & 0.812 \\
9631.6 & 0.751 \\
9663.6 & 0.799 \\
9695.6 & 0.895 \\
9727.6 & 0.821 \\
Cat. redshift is 0.76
